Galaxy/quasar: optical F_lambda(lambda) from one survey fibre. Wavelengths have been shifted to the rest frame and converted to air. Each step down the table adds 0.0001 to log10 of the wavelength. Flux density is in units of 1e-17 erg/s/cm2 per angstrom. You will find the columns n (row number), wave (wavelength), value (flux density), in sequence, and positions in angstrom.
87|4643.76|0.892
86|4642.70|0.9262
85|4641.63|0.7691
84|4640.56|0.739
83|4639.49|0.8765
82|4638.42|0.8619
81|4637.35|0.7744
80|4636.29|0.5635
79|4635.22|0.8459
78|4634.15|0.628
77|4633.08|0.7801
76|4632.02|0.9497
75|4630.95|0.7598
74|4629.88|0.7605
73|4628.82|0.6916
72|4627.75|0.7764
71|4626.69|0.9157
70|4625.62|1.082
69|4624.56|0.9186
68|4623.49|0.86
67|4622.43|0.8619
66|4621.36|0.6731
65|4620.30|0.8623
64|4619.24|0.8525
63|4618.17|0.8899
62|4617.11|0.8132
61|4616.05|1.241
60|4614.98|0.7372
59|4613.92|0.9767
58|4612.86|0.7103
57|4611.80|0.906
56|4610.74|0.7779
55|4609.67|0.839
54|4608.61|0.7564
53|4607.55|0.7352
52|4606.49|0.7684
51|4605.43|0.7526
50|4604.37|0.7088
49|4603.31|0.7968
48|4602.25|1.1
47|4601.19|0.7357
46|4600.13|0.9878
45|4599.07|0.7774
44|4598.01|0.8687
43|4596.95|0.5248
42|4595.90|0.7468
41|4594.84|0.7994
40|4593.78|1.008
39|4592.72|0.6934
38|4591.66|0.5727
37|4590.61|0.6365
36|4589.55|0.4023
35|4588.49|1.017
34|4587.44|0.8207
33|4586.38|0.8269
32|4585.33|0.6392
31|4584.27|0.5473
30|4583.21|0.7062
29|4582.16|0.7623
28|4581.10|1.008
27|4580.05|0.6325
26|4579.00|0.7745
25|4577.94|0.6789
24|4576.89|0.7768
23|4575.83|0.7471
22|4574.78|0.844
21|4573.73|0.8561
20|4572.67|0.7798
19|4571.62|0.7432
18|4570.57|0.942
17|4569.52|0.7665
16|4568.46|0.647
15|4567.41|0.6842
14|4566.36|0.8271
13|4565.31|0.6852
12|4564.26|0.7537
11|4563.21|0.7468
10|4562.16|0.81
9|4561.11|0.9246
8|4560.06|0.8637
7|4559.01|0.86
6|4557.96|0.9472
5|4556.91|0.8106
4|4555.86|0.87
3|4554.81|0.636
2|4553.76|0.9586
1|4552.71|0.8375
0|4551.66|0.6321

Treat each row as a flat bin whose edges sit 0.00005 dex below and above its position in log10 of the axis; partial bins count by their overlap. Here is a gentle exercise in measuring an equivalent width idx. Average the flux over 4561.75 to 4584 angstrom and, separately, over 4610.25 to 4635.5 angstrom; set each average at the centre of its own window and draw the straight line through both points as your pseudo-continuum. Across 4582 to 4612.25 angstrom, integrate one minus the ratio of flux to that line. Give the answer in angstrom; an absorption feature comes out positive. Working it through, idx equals 1.49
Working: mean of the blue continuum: 0.767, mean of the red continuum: 0.845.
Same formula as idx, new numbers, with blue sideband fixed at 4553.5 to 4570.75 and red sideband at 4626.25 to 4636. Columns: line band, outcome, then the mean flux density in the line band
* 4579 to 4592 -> 1.3 angstrom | 0.719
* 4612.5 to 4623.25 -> -1.1 angstrom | 0.864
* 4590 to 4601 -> 0.5 angstrom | 0.758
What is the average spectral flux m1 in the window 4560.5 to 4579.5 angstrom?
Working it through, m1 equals 0.777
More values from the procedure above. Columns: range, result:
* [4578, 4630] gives 0.8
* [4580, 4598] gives 0.733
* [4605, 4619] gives 0.839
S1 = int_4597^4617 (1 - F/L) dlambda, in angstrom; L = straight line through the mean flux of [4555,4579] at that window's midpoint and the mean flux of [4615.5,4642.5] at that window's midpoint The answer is -0.4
